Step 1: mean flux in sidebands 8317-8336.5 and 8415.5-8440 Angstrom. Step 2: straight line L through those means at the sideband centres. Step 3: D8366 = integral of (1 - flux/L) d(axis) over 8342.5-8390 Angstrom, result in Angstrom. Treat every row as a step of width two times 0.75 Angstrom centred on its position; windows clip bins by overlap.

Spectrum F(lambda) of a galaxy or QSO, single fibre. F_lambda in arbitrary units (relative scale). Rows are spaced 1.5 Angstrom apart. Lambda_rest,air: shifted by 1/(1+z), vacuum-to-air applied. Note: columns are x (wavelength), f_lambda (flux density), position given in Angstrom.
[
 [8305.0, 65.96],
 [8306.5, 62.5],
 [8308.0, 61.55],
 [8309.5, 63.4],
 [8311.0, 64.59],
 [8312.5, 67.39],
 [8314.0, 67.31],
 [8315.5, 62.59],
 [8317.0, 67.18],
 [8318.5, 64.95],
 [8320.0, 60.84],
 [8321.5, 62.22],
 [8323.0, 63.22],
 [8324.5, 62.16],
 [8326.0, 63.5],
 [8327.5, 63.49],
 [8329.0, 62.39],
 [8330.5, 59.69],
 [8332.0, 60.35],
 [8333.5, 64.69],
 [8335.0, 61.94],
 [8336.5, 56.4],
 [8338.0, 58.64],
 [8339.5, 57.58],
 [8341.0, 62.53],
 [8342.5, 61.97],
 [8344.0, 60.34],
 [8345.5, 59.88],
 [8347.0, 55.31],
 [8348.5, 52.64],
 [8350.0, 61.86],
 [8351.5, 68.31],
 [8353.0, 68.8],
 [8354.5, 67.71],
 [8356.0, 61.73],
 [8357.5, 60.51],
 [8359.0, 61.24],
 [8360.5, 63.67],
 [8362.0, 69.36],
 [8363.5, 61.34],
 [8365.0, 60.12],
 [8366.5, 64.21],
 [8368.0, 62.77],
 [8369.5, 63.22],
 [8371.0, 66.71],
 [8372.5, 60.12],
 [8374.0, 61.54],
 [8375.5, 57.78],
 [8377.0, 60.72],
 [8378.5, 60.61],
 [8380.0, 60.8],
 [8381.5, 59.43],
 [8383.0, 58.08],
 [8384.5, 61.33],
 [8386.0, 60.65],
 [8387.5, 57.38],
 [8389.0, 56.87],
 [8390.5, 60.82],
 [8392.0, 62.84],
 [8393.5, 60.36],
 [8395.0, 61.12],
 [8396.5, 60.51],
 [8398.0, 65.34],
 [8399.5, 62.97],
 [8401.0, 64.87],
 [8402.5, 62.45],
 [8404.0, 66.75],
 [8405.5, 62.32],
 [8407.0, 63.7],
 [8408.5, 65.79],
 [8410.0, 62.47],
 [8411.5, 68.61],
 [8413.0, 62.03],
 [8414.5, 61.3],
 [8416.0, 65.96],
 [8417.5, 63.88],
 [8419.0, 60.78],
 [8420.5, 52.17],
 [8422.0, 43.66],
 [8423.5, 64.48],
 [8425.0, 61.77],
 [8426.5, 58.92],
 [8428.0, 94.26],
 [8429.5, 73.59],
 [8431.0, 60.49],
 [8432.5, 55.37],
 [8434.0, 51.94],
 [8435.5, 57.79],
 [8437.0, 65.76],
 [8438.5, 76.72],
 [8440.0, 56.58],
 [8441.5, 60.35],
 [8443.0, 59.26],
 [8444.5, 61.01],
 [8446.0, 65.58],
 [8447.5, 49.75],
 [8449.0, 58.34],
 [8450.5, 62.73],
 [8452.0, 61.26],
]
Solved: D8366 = 0.8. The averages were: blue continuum 62.4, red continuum 62.7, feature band 61.5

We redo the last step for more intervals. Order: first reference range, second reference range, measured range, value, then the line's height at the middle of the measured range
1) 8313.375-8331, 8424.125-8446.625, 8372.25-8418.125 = 1.3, 63.7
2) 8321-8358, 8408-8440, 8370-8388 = 0.5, 62.2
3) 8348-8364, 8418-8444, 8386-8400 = 0.4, 62.8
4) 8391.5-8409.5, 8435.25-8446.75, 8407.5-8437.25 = 0.3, 63.2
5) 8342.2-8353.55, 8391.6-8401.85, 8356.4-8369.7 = -0.3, 61.5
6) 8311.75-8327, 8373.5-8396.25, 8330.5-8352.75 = 0.8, 62.7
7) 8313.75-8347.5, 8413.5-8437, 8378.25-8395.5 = 0.5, 61.8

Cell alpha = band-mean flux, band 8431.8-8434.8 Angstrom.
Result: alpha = 53.7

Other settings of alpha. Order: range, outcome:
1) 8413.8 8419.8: 62.9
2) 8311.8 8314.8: 67.3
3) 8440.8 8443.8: 59.8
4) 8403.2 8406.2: 64.5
